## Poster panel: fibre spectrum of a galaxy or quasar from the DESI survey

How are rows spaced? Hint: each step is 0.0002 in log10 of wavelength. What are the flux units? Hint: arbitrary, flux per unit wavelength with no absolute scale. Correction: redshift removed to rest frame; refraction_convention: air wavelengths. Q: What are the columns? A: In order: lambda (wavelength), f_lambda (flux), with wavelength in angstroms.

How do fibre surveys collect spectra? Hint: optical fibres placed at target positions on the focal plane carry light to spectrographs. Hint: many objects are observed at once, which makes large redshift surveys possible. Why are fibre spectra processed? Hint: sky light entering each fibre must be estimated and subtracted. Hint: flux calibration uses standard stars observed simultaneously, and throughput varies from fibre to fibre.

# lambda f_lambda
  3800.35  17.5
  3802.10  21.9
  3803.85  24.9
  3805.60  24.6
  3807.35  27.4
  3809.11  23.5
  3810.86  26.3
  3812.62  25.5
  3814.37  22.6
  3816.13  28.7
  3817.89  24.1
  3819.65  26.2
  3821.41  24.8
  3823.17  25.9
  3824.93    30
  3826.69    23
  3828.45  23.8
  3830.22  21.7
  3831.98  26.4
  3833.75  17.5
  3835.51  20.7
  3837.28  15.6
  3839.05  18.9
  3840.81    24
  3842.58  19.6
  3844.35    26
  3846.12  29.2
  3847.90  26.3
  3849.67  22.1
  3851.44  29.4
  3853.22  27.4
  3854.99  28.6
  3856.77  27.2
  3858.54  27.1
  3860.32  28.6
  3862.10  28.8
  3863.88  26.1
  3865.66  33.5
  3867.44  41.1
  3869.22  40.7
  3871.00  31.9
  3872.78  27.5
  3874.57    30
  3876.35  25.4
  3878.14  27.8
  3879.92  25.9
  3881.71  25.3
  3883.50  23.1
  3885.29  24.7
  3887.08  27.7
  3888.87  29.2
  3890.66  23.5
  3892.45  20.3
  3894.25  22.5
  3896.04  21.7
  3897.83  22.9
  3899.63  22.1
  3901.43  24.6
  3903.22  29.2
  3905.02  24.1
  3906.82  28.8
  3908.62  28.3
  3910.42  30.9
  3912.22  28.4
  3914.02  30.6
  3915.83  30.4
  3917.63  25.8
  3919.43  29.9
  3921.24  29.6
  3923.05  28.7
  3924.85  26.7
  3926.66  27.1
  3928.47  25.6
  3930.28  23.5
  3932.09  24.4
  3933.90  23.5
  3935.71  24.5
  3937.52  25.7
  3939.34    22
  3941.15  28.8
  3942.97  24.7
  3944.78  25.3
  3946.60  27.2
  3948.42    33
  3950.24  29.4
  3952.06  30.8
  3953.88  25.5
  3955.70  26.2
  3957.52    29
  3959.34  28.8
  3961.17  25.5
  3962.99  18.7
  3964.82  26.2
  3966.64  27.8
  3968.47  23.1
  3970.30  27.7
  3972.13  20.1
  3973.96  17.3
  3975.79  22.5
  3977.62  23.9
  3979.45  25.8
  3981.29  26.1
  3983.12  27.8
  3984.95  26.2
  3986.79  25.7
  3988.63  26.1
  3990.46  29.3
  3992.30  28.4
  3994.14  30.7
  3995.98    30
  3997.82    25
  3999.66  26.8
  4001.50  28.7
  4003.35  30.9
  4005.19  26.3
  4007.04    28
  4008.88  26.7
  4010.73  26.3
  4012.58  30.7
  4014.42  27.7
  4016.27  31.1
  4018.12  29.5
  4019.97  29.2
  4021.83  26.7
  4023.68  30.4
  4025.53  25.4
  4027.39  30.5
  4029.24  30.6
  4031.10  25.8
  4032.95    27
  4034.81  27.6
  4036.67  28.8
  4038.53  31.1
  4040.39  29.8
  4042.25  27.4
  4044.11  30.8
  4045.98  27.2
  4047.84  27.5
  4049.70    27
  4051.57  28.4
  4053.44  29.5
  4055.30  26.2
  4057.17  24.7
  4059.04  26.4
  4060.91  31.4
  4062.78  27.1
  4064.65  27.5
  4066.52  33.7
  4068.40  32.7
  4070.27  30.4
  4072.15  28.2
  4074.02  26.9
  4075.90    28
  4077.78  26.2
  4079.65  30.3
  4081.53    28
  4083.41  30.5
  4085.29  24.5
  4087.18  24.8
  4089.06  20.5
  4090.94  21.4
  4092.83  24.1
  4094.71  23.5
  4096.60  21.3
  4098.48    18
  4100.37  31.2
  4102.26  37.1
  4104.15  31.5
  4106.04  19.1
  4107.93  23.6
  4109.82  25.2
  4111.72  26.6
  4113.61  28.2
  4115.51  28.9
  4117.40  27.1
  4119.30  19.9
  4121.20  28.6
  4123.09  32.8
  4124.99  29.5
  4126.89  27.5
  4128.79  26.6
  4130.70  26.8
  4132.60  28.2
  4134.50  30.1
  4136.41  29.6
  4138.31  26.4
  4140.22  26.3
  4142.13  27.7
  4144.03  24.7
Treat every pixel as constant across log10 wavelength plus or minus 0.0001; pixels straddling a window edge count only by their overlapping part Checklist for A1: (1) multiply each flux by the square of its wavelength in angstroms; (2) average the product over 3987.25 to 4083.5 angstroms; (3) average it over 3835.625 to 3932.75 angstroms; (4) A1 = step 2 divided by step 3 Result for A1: 1.1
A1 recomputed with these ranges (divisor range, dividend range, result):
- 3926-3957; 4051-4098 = 1.09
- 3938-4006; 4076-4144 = 1.08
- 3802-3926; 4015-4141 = 1.17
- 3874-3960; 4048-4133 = 1.11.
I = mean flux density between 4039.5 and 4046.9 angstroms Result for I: 28.8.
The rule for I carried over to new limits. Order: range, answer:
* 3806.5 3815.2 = 25.1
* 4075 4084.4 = 28.6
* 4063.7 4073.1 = 30.5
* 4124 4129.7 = 27.9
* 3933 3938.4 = 24.6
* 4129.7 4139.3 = 28.2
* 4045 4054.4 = 27.9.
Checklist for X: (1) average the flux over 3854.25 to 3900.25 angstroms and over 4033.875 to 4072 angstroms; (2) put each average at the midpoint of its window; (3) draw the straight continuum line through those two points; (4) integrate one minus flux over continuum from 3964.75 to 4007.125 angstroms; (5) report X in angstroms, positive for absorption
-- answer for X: 3.0 angstroms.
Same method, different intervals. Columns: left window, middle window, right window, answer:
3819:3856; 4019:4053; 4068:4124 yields -3.1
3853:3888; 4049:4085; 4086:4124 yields -3.2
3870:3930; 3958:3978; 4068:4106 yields 2.1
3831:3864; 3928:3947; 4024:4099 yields 0.6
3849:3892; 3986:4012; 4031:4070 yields 0.6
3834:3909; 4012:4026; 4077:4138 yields -1.3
